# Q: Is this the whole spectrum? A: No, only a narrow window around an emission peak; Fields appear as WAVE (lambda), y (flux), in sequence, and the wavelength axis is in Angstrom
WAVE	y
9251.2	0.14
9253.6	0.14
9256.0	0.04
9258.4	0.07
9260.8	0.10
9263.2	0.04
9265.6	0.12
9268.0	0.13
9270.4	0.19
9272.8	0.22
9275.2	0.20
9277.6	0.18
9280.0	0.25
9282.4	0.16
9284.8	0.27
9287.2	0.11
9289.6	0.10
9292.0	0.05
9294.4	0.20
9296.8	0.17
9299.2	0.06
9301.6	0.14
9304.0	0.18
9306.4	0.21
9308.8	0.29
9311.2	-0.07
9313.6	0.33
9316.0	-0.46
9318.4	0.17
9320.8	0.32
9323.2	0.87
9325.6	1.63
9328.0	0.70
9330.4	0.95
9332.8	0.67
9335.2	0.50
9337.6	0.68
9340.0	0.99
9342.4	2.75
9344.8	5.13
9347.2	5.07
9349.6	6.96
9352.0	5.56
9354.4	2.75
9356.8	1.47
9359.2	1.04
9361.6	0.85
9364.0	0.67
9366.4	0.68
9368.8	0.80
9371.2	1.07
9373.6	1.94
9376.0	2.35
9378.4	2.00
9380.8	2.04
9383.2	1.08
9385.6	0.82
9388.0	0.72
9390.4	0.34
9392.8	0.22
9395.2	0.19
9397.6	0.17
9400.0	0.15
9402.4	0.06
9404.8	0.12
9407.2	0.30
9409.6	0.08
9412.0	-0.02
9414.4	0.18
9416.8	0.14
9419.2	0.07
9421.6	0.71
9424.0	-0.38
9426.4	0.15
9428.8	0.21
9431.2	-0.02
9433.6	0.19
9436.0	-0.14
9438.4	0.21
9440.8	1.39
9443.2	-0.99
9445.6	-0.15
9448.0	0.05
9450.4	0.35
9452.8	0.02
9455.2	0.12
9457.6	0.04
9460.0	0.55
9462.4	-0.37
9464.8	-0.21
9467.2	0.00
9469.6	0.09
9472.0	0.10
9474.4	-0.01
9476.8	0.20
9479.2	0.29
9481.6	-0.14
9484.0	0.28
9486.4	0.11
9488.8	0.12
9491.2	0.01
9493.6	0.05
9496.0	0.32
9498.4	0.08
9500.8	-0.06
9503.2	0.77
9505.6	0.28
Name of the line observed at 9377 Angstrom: [N II] 6583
